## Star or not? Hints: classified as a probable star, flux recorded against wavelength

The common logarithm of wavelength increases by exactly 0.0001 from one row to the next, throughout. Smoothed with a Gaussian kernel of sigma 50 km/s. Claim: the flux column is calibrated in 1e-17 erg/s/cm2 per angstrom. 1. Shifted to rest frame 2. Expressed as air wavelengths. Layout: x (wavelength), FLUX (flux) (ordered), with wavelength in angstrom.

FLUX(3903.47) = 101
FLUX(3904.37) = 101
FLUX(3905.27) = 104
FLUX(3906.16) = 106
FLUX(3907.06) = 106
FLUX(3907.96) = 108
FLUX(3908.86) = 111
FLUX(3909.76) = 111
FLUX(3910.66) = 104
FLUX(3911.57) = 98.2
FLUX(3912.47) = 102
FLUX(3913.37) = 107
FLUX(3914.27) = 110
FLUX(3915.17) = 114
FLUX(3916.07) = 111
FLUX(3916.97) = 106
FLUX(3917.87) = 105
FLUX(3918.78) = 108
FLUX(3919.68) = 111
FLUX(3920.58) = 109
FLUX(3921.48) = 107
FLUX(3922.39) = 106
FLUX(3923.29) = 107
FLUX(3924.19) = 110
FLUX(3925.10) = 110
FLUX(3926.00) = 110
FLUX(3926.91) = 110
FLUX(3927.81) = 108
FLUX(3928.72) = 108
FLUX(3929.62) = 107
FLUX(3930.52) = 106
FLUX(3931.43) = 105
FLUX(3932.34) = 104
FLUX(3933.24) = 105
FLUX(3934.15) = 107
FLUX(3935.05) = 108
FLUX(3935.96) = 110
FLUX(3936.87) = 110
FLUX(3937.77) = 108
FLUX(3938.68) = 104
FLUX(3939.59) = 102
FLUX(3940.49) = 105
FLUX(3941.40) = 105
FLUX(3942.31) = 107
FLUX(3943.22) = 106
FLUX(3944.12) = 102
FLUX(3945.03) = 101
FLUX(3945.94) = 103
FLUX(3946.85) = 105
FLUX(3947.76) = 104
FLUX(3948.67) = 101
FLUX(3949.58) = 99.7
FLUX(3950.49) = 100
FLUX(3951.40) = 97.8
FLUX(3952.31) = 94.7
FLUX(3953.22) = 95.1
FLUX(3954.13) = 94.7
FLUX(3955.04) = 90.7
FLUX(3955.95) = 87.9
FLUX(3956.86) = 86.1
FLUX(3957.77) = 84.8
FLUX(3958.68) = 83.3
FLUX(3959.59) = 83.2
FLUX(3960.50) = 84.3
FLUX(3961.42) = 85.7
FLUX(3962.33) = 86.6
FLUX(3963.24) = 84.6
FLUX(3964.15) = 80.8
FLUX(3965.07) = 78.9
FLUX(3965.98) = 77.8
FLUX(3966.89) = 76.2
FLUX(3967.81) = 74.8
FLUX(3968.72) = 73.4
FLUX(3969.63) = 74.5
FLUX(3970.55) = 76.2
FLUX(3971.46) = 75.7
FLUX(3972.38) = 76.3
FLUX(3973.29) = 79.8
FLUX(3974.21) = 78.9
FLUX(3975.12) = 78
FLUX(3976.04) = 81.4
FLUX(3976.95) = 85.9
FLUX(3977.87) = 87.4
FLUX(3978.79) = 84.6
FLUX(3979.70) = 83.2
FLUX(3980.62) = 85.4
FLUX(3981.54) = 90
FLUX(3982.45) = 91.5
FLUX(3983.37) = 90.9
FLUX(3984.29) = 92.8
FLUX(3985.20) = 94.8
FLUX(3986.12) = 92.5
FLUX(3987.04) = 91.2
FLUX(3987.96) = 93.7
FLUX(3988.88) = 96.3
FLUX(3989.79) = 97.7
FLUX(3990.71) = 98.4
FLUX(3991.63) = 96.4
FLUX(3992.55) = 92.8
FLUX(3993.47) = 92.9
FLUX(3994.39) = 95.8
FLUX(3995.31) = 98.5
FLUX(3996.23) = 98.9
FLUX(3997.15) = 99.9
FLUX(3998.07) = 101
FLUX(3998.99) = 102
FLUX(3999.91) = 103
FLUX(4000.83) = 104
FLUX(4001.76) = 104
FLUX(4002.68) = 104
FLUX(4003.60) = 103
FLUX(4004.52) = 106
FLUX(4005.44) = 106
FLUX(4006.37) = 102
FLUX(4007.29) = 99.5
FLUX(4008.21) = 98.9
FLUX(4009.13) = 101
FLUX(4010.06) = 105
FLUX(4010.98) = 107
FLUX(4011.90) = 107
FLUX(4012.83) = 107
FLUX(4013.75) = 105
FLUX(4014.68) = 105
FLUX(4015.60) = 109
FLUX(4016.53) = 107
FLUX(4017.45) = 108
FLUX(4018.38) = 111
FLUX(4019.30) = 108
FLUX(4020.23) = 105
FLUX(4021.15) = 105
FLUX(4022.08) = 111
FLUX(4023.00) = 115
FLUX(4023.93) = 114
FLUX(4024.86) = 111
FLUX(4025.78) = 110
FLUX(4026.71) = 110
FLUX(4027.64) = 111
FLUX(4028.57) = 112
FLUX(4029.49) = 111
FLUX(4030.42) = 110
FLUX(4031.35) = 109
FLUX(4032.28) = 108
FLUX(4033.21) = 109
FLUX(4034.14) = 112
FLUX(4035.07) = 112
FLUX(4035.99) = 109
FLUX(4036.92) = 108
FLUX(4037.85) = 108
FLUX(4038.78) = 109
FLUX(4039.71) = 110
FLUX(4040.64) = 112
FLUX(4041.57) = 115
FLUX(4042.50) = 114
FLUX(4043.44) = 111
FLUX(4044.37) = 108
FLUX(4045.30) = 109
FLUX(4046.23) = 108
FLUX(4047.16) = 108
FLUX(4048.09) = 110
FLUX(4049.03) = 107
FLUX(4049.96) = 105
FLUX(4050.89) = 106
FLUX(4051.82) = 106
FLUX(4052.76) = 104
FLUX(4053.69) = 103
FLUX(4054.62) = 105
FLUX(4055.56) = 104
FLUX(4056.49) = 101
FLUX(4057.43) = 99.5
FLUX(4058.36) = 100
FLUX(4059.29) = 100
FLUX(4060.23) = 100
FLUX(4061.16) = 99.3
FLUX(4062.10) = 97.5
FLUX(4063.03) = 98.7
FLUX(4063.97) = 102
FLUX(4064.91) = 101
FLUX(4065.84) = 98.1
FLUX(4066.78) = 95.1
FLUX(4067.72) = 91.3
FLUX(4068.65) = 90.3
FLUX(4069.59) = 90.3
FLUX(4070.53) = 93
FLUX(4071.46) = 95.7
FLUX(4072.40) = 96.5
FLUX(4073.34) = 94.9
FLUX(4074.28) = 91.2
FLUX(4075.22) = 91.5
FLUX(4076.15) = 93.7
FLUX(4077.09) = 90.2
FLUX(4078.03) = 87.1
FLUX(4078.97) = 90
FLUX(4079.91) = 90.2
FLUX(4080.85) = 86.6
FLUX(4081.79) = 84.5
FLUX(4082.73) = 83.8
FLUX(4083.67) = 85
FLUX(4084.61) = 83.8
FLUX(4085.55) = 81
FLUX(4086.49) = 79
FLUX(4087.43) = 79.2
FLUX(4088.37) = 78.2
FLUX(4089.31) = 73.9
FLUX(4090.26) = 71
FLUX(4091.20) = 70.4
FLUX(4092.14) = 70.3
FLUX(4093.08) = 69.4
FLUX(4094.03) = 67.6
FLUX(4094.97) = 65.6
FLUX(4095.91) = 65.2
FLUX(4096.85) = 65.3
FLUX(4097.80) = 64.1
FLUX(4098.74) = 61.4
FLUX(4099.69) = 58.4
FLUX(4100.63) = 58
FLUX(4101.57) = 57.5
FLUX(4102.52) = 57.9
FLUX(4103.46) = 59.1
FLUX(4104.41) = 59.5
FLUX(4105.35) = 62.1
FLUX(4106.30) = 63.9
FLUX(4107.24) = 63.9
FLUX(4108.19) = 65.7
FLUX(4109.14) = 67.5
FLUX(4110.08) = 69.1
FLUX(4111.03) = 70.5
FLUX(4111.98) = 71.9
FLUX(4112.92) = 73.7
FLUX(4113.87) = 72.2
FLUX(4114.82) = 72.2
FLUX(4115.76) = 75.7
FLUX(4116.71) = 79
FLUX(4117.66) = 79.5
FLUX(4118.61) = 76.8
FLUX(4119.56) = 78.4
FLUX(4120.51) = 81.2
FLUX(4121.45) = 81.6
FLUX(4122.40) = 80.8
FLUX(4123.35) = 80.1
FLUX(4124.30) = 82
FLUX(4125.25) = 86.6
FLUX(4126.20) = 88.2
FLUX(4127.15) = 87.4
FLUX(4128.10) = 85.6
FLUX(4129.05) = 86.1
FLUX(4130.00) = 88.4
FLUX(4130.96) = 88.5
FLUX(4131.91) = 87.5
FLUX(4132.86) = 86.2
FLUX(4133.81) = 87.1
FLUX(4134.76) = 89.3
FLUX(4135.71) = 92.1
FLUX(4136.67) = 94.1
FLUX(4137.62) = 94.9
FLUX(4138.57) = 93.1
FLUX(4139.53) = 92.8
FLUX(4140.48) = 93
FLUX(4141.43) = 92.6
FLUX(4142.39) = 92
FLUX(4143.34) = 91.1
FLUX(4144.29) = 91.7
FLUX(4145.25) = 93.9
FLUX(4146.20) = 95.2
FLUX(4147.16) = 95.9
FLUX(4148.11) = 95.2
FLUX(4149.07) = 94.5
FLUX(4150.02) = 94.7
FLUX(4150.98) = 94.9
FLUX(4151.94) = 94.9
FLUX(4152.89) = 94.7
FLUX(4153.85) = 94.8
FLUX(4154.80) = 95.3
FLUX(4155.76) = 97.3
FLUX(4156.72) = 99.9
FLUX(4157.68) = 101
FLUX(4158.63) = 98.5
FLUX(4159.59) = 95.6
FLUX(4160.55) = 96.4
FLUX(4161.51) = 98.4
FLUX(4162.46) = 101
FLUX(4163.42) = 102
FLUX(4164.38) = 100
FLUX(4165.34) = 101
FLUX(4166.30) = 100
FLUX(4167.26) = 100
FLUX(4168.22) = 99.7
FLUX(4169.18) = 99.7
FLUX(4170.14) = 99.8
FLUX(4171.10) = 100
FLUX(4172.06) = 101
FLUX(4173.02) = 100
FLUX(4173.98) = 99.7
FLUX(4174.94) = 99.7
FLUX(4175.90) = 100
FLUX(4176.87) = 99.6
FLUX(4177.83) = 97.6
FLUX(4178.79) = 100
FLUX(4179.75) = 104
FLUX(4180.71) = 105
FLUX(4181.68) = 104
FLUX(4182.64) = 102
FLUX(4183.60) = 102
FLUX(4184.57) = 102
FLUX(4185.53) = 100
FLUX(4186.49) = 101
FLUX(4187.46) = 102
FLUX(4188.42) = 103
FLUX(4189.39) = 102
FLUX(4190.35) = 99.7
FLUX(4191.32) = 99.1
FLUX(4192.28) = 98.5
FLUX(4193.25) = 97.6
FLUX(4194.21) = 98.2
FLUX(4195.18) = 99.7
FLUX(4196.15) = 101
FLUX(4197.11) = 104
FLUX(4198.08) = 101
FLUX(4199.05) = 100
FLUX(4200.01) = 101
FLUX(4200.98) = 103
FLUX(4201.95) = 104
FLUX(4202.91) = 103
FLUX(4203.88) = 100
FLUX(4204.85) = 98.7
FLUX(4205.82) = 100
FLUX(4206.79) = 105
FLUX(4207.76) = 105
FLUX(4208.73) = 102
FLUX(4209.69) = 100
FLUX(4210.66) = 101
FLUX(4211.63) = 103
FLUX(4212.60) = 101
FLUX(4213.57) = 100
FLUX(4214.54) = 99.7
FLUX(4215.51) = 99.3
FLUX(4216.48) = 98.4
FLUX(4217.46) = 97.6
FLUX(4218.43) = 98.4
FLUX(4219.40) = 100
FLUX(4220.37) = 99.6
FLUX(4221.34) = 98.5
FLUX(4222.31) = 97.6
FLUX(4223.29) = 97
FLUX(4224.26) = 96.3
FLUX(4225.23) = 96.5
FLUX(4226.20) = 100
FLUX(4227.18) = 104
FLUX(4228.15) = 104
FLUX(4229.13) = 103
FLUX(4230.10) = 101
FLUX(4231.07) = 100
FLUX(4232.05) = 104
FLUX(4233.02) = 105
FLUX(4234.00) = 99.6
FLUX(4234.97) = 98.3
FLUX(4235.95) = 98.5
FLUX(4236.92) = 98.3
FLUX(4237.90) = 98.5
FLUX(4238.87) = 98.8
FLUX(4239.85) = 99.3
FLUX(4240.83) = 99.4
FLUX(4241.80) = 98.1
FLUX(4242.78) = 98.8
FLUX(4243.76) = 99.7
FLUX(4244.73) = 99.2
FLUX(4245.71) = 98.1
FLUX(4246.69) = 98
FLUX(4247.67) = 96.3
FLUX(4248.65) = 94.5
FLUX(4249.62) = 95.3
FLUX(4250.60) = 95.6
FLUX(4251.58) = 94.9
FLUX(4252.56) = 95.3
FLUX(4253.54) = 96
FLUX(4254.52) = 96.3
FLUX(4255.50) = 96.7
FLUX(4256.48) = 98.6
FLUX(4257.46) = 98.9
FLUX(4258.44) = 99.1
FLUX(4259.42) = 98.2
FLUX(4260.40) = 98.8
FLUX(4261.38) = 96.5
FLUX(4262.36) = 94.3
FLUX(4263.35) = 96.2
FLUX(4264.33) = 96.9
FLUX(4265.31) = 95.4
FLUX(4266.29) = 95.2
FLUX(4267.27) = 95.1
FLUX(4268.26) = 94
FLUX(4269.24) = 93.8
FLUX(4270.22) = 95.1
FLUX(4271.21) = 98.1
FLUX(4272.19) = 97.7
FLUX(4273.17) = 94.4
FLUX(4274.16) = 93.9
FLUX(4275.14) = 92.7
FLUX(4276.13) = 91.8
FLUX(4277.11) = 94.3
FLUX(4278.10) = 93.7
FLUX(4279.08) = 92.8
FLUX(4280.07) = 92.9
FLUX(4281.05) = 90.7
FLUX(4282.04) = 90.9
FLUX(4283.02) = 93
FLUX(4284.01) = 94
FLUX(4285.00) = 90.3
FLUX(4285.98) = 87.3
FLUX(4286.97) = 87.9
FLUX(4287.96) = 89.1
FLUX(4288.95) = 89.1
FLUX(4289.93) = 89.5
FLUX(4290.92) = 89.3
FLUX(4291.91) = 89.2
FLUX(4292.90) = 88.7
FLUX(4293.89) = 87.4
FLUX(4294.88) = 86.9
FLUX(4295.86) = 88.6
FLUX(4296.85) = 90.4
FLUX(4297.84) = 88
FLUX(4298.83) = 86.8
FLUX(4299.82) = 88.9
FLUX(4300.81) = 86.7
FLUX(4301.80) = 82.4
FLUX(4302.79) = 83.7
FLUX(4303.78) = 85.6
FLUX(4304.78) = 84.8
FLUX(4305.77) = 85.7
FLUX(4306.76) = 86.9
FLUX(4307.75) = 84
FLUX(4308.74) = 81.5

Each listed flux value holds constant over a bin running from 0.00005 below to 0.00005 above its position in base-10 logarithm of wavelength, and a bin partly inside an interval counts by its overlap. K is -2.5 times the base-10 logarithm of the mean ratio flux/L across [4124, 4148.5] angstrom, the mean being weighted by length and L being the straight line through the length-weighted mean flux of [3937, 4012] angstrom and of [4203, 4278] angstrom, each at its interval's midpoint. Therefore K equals 0.07 mag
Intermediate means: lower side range 93.4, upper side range 98.2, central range 90.5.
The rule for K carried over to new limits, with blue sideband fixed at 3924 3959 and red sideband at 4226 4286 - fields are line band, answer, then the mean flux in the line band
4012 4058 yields -0.08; 108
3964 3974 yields 0.31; 76.6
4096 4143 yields 0.27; 77.4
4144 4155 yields 0.04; 94.7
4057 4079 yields 0.05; 95.4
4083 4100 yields 0.35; 71.8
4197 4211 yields -0.04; 102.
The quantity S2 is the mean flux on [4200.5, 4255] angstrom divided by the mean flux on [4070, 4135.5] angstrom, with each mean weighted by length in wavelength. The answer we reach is 1.28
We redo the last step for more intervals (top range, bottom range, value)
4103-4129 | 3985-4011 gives 0.75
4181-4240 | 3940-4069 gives 1.02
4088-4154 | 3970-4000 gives 0.88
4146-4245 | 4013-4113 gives 1.08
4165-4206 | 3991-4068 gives 0.96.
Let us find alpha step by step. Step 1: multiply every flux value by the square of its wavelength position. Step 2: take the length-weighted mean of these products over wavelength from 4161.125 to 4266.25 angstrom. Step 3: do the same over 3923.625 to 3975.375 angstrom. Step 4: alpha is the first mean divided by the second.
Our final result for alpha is 1.2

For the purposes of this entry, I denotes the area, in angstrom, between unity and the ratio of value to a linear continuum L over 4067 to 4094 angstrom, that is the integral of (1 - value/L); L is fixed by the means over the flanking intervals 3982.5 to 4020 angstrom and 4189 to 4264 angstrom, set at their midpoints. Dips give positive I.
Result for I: 4.2 angstrom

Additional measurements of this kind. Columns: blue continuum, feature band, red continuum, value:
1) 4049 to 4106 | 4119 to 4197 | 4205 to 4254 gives -2.2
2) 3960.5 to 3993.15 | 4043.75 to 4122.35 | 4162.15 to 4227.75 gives 6.9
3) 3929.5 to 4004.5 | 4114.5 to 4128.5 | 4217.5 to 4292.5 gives 2.1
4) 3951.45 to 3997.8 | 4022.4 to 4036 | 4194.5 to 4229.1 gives -3.1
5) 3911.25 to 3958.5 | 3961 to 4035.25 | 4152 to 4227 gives 4.2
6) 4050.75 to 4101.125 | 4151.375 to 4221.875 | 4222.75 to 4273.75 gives -4.6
